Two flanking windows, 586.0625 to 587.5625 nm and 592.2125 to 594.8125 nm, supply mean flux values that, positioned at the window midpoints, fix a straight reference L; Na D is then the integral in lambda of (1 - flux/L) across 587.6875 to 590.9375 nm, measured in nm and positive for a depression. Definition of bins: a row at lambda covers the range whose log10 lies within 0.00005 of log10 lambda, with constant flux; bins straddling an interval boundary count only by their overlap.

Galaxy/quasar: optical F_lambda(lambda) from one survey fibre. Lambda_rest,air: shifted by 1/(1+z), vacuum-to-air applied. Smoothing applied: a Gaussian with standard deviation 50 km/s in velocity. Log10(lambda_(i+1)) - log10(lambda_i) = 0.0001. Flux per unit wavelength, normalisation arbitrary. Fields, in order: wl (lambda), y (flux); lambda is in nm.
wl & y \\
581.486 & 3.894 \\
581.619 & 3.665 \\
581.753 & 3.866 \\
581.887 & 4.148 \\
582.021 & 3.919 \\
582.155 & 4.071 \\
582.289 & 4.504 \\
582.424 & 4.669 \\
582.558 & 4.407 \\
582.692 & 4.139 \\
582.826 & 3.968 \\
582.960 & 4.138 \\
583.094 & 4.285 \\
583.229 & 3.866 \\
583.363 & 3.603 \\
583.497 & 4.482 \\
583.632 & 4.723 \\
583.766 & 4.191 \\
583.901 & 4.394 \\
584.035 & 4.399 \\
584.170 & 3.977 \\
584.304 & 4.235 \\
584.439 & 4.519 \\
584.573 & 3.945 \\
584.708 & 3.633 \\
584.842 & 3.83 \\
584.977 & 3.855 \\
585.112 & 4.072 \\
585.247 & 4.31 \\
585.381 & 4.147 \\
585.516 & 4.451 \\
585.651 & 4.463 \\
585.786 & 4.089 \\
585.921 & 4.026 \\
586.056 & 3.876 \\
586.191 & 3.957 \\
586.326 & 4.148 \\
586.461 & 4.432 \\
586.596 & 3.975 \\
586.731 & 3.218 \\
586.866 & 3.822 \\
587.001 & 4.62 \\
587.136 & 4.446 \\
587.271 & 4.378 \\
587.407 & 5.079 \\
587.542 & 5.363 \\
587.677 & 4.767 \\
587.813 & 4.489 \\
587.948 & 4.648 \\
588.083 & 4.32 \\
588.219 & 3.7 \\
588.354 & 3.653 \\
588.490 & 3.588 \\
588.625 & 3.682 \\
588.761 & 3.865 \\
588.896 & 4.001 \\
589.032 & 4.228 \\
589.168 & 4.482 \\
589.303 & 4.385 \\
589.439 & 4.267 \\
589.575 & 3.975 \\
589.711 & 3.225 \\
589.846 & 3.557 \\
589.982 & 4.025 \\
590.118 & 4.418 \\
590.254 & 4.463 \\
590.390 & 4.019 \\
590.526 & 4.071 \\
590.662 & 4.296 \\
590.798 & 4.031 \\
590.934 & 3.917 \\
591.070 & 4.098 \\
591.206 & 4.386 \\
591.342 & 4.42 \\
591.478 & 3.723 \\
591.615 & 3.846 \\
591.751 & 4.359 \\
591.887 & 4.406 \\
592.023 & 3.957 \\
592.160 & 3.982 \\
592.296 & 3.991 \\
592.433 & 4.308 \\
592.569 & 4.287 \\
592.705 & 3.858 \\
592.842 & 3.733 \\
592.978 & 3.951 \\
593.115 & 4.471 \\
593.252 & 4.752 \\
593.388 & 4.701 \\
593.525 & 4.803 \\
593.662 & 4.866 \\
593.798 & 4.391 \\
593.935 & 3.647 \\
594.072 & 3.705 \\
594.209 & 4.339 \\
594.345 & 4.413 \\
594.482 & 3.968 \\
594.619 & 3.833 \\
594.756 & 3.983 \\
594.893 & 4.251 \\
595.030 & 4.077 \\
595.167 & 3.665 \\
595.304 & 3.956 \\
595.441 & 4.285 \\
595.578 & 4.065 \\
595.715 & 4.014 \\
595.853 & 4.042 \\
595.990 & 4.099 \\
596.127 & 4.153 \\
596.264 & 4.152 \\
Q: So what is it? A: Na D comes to 0.133 nm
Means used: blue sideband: 4.26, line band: 4.07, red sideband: 4.21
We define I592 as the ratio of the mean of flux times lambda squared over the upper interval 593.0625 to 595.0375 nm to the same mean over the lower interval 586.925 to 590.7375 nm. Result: 1.0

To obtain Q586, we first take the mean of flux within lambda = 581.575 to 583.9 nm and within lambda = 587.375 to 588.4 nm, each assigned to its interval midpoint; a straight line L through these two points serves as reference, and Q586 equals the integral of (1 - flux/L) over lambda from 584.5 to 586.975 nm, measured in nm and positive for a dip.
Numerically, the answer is 0.19 nm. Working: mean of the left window 4.17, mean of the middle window 4.03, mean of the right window 4.5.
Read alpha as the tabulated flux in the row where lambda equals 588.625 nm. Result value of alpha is 3.682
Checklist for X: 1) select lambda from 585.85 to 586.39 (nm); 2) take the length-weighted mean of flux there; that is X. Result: 4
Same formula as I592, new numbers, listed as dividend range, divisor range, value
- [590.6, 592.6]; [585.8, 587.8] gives 0.98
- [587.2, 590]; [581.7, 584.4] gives 1.01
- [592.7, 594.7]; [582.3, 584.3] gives 1.04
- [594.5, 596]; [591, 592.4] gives 0.99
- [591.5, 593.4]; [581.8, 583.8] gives 1.02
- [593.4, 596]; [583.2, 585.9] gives 1.03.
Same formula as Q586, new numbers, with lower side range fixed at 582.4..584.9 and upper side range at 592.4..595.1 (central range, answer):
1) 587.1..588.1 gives -0.125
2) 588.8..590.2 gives 0.047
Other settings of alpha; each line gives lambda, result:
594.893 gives 4.251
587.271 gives 4.378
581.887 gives 4.148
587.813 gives 4.489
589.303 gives 4.385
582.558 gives 4.407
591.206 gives 4.386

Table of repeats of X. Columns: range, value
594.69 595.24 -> 3.99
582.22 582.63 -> 4.51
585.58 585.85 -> 4.28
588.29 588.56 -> 3.62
